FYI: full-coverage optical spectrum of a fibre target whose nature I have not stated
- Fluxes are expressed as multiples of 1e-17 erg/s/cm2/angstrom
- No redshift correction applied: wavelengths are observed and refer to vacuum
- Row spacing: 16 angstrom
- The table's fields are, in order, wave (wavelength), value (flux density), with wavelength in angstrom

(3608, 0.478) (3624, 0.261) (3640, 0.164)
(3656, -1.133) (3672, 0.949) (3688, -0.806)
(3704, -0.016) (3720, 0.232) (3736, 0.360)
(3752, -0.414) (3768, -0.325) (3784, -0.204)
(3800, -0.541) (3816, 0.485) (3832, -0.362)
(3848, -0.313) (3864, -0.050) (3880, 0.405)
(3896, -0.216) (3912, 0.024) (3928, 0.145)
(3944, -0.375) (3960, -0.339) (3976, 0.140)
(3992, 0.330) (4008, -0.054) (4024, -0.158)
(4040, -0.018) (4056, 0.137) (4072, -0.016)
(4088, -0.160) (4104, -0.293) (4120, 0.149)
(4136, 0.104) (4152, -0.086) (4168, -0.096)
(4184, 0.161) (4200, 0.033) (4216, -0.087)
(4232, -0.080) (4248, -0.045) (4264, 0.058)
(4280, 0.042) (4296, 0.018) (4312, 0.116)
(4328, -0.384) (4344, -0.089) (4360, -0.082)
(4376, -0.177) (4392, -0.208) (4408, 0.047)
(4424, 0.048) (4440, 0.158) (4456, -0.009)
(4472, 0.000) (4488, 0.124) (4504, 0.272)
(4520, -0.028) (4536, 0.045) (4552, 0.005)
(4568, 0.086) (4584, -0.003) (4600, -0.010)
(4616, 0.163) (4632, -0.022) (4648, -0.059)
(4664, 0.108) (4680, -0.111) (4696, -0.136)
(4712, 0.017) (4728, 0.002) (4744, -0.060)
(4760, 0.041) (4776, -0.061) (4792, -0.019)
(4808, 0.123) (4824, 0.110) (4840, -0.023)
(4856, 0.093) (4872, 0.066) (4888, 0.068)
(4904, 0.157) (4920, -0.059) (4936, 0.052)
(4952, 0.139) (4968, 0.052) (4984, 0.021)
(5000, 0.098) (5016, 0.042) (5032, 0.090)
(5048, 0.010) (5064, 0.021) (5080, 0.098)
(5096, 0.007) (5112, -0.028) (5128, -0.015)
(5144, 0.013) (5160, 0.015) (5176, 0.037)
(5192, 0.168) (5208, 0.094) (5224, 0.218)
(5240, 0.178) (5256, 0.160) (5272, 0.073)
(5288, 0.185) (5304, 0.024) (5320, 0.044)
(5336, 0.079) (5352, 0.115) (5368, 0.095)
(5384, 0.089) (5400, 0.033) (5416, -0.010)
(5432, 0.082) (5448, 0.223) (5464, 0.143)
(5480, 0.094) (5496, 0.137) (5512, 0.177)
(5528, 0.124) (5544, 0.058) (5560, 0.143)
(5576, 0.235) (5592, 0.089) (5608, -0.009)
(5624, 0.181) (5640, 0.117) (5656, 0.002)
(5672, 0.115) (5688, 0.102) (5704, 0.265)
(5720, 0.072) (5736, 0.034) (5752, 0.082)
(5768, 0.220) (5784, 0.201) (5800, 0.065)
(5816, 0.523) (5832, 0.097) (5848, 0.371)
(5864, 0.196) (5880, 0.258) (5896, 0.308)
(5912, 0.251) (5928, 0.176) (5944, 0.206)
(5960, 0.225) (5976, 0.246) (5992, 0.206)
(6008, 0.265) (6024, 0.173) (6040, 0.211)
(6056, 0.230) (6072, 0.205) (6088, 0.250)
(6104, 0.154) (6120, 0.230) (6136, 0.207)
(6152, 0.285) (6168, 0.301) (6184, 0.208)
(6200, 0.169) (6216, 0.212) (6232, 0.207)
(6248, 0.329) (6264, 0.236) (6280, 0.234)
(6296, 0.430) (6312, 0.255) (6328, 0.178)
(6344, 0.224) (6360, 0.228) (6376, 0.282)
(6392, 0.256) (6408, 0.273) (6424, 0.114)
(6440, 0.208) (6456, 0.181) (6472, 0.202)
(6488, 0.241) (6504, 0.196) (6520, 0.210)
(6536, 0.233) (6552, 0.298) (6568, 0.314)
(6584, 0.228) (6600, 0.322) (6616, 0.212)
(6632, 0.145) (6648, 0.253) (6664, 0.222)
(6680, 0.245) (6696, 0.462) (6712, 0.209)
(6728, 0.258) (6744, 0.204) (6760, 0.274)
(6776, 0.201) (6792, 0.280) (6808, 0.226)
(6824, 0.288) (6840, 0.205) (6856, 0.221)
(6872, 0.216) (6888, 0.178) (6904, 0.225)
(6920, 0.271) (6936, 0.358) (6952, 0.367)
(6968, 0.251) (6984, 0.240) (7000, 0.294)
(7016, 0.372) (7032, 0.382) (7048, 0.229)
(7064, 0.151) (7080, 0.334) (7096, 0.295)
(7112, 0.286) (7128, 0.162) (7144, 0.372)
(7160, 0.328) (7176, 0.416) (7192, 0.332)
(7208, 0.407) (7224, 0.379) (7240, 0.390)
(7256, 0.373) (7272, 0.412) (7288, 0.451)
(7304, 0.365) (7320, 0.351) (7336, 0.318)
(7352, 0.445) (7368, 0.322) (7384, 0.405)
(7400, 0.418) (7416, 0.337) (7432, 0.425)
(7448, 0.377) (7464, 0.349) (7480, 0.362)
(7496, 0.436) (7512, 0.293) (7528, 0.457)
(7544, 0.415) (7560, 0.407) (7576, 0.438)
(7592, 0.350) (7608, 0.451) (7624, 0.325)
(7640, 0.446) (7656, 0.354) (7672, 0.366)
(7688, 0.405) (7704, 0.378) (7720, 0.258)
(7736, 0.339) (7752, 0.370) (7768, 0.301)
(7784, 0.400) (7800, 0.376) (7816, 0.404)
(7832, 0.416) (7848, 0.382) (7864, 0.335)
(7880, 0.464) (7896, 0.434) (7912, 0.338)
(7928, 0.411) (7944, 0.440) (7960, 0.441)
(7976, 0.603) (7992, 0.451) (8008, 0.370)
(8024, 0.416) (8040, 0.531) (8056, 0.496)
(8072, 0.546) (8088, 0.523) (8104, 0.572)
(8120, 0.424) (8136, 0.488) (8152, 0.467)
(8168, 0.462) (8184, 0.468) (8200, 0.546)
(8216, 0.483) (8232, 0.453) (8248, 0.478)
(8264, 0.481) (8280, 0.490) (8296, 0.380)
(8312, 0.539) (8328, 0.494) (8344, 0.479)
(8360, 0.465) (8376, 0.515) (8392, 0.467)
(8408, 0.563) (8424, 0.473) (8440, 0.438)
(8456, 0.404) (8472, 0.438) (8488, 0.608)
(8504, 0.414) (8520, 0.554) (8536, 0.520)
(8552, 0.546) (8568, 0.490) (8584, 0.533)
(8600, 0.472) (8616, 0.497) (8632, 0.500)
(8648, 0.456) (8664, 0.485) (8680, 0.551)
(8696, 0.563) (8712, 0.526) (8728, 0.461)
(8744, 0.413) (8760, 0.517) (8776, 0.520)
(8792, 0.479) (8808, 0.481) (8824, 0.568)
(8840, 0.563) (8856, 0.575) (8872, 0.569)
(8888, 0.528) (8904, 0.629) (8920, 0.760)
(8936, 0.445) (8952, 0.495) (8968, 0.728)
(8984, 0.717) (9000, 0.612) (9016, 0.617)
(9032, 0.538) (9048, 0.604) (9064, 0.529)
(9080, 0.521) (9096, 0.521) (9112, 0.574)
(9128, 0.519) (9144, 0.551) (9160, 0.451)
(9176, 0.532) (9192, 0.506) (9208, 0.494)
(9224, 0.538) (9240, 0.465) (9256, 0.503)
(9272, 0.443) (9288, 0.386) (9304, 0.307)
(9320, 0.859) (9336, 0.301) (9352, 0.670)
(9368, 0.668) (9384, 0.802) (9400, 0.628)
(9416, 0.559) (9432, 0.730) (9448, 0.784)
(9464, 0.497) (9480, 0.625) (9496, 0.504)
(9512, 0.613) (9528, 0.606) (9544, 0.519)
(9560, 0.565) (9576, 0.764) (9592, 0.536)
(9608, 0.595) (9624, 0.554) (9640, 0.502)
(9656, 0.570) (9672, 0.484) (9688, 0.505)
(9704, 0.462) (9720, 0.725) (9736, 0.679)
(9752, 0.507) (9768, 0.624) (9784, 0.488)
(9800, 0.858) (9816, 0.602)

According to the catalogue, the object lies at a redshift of 0.795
